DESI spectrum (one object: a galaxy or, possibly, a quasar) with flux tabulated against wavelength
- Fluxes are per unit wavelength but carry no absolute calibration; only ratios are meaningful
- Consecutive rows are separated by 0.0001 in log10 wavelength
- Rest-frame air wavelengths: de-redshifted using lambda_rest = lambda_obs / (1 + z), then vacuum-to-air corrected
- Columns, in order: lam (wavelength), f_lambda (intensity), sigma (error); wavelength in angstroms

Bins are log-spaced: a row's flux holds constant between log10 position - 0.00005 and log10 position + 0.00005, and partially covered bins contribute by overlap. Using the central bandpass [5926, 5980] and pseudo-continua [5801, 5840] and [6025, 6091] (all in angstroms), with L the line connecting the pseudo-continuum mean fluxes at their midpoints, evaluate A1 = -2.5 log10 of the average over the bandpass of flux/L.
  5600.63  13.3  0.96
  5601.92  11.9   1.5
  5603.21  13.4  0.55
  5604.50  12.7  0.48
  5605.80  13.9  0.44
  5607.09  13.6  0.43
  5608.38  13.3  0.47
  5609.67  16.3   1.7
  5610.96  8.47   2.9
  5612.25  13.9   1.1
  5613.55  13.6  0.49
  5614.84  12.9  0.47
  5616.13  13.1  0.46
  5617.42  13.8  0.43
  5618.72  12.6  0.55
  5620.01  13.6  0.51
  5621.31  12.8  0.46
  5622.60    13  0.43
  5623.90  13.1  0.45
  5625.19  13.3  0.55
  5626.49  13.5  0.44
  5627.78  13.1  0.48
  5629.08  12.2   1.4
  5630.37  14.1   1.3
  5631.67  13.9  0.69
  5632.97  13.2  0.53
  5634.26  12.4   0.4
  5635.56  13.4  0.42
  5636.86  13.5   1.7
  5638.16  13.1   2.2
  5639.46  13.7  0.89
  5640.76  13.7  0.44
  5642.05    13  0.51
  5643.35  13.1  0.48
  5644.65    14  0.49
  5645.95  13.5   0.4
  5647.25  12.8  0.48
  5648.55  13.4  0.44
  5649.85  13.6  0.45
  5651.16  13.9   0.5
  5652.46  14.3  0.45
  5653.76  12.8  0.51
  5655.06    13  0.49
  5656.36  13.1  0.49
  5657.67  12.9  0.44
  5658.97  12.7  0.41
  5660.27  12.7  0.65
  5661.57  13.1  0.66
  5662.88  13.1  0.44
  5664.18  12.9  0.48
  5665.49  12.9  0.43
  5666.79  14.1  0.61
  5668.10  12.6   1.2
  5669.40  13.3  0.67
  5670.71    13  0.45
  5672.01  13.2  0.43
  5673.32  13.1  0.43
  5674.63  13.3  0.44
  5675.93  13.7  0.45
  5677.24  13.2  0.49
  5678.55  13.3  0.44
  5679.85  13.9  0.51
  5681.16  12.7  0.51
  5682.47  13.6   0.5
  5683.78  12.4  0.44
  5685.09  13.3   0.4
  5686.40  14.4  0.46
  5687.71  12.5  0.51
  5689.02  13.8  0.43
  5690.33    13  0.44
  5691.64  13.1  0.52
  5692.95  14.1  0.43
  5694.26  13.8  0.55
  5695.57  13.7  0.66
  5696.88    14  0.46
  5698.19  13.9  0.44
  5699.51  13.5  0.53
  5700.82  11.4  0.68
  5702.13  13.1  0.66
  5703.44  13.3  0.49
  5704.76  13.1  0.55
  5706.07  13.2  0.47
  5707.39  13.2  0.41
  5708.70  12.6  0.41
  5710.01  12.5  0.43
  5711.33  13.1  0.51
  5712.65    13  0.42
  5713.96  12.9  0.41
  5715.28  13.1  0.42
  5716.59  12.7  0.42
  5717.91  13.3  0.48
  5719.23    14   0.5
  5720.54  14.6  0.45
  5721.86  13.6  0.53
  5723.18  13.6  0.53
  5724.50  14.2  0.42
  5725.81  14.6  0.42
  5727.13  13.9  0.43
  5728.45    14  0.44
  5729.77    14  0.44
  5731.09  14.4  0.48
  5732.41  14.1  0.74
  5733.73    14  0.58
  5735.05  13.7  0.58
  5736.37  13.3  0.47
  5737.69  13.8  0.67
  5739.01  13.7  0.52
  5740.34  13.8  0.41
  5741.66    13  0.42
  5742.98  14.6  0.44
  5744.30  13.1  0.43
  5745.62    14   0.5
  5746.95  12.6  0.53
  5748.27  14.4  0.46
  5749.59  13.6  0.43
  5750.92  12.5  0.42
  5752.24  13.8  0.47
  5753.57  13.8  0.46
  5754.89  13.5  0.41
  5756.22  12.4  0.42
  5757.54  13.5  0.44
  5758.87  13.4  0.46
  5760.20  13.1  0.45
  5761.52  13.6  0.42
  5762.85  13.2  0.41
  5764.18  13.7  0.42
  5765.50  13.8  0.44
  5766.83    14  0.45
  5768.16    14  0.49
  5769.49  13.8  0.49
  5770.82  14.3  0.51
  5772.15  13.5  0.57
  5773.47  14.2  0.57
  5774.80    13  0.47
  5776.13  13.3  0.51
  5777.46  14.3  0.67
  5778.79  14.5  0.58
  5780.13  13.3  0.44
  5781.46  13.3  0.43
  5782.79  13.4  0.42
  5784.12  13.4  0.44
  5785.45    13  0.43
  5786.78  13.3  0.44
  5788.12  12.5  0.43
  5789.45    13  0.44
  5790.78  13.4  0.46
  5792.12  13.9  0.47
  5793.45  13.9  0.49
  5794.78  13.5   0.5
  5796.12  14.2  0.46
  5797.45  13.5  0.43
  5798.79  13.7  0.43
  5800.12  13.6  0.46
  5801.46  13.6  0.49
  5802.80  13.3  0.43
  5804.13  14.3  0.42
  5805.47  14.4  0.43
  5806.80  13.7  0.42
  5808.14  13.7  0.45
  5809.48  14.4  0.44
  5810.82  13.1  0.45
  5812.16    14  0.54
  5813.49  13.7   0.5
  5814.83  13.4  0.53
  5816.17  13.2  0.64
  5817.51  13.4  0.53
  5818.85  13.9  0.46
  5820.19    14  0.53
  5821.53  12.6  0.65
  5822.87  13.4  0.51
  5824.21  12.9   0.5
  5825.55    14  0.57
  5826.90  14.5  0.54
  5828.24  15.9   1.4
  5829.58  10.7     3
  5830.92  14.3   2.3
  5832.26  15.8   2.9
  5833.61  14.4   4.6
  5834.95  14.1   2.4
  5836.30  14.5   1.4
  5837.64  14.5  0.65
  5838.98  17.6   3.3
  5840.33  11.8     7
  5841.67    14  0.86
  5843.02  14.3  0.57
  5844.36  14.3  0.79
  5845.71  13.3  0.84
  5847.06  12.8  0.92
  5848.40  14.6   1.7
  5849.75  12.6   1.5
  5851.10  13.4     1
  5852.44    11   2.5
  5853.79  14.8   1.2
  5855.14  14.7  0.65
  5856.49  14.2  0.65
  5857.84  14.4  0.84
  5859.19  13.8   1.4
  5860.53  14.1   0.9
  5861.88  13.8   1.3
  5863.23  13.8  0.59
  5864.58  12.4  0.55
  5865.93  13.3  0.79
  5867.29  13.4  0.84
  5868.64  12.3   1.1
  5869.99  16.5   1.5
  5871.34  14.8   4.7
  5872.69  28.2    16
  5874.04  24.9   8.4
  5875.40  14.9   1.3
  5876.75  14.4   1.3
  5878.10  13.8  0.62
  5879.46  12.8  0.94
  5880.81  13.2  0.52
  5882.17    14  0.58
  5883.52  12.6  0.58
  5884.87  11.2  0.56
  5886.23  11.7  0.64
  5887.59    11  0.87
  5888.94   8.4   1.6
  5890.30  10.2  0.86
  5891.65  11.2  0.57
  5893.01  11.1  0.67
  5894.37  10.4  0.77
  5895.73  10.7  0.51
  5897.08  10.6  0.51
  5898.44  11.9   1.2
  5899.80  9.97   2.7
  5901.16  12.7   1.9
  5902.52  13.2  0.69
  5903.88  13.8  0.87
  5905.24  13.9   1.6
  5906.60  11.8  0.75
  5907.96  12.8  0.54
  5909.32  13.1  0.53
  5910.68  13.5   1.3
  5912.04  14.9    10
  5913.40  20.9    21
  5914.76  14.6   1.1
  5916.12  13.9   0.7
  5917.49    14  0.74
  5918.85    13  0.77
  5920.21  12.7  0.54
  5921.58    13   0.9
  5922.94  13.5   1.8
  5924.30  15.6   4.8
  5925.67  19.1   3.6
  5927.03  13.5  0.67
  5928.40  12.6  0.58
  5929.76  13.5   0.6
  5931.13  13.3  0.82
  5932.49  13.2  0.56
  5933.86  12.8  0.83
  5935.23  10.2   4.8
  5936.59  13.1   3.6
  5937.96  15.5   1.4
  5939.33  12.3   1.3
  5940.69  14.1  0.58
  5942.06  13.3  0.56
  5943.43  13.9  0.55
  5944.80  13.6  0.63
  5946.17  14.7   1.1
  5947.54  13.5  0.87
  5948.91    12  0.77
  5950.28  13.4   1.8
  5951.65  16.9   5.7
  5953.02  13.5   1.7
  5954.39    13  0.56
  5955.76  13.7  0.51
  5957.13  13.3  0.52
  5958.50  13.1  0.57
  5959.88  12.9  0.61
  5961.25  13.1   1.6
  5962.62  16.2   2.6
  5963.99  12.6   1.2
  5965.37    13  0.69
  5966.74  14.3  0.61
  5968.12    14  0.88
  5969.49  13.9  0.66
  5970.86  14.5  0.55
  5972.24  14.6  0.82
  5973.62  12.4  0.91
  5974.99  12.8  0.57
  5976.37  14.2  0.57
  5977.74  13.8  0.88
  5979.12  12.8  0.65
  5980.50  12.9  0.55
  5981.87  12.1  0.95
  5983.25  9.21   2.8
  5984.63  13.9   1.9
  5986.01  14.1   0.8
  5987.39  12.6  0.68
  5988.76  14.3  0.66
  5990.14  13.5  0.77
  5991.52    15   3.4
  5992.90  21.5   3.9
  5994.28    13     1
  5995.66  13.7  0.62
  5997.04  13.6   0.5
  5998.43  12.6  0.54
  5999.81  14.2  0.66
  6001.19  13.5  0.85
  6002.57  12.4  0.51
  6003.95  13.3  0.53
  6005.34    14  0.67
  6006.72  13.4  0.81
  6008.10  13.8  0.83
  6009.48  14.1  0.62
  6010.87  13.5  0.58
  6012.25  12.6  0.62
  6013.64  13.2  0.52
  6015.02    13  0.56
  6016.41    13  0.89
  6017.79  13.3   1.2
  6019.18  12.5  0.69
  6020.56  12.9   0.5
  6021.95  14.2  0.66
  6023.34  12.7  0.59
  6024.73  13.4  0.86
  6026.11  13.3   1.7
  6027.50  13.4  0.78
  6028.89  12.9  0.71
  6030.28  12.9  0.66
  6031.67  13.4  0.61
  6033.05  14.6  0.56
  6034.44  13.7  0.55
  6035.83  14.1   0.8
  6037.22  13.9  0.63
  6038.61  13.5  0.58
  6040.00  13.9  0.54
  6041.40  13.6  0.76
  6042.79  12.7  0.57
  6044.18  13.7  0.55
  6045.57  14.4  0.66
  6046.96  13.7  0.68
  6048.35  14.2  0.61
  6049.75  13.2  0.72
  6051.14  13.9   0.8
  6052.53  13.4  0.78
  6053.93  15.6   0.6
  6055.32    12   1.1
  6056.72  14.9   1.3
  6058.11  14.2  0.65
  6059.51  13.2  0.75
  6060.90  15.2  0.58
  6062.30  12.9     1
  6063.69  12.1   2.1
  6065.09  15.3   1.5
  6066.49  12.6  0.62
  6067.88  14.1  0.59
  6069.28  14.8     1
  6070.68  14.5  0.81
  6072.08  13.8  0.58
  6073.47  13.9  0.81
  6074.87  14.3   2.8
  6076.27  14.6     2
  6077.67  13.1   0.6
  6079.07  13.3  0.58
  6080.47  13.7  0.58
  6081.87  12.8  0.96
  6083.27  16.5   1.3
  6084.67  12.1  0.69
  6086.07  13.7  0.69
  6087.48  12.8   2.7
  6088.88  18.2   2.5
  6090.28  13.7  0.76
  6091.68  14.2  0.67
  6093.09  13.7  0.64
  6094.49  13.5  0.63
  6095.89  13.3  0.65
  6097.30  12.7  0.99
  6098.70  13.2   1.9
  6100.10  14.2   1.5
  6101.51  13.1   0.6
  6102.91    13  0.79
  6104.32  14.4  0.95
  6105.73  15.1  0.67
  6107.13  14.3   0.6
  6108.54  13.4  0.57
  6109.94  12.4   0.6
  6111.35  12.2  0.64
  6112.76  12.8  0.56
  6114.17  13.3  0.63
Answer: 0.03 mag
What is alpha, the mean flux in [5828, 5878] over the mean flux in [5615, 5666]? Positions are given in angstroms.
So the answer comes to 1.1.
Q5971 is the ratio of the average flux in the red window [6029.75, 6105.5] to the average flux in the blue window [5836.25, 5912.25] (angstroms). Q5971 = 1.0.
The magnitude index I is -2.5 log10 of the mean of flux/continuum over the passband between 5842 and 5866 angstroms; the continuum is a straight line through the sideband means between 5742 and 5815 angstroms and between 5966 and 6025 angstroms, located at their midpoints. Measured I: -0.01 mag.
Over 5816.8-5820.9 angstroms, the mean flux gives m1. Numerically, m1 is 13.7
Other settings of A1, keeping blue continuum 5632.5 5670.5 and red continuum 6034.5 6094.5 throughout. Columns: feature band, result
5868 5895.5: -0.02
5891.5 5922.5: 0.05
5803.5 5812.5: -0.04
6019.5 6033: 0.04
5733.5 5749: -0.02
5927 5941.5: 0.05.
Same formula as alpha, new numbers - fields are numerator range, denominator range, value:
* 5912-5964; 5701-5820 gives 1.02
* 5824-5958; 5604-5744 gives 1.03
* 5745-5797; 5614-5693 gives 1.02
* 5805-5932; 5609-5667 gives 1.04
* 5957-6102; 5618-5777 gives 1.02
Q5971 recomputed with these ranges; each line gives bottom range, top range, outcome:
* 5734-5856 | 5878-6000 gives 0.97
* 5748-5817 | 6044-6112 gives 1.02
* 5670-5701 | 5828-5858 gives 1.05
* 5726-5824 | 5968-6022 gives 0.99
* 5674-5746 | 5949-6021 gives 1.01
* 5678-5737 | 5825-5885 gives 1.07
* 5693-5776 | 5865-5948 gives 1.01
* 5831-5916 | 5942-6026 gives 0.99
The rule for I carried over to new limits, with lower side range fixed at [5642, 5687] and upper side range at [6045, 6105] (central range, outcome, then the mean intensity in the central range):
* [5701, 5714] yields 0.03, 12.9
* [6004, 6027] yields 0.04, 13.3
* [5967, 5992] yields 0.03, 13.4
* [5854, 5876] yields -0.15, 15.6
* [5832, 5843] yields -0.08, 14.5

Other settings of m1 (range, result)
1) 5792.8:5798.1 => 13.8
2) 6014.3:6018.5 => 13.1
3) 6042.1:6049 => 13.8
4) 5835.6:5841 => 14.6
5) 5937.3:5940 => 13.9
